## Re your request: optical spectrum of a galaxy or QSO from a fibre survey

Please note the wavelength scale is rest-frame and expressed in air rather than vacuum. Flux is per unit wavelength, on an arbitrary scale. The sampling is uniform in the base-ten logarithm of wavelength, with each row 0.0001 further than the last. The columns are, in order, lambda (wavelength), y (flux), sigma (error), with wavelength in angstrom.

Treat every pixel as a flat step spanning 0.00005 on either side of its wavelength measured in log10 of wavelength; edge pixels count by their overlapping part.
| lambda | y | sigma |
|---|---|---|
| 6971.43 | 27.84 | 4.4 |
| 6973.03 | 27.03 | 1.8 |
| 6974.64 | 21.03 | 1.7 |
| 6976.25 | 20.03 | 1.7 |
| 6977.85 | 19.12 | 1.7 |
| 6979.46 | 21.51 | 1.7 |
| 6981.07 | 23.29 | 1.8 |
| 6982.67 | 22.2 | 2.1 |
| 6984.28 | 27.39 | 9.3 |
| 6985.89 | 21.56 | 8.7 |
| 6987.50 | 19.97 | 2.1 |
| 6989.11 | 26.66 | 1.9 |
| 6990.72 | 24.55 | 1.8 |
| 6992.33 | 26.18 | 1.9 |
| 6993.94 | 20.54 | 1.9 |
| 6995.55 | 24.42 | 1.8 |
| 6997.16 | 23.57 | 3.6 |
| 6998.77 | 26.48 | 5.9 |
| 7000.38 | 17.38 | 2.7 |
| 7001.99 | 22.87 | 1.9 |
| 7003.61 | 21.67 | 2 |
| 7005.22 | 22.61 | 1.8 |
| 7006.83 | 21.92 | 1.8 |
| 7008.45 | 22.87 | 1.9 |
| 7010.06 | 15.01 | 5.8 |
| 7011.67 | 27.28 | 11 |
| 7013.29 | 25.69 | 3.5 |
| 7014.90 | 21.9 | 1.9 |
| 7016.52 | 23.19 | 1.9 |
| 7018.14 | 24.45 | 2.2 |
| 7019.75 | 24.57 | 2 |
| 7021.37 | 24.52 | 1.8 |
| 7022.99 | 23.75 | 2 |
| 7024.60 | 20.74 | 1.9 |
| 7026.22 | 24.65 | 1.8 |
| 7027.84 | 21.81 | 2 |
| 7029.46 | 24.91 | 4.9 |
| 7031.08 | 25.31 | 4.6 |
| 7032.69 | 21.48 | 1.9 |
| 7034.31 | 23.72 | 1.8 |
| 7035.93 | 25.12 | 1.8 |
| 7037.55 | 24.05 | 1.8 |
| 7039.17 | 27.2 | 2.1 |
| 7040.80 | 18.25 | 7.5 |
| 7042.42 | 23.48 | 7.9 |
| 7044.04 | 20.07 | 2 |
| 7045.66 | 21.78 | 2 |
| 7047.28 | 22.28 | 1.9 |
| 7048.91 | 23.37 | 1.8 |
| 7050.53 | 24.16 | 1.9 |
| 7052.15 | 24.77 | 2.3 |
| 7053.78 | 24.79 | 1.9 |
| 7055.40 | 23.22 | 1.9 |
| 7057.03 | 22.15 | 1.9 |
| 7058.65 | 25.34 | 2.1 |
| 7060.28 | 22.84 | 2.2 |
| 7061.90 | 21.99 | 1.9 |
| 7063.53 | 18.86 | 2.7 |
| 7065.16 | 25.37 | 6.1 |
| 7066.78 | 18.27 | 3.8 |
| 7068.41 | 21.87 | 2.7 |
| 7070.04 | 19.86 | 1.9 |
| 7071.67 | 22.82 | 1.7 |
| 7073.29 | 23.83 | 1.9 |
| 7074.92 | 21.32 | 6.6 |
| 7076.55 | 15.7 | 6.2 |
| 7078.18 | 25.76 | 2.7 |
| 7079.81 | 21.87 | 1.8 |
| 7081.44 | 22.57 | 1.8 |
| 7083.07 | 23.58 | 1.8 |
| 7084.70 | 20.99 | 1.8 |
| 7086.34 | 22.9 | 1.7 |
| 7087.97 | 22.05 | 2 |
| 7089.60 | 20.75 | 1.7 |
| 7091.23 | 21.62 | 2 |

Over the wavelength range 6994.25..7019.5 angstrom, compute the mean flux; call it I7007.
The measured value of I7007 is 22.8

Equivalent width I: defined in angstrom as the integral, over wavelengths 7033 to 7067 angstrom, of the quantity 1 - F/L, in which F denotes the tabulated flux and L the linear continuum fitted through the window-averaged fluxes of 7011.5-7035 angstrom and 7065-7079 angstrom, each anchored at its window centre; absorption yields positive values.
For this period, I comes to -0.7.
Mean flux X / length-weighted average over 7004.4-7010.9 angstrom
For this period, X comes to 20.7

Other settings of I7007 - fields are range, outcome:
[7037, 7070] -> 22.6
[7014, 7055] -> 23.4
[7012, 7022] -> 24.2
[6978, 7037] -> 23.2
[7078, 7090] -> 22.4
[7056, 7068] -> 22.1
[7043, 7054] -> 22.9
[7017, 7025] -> 23.7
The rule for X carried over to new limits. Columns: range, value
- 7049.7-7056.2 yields 24.3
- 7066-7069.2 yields 20.1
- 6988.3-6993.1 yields 25.8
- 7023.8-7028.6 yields 22.4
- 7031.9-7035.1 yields 22.6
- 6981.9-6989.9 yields 23.5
